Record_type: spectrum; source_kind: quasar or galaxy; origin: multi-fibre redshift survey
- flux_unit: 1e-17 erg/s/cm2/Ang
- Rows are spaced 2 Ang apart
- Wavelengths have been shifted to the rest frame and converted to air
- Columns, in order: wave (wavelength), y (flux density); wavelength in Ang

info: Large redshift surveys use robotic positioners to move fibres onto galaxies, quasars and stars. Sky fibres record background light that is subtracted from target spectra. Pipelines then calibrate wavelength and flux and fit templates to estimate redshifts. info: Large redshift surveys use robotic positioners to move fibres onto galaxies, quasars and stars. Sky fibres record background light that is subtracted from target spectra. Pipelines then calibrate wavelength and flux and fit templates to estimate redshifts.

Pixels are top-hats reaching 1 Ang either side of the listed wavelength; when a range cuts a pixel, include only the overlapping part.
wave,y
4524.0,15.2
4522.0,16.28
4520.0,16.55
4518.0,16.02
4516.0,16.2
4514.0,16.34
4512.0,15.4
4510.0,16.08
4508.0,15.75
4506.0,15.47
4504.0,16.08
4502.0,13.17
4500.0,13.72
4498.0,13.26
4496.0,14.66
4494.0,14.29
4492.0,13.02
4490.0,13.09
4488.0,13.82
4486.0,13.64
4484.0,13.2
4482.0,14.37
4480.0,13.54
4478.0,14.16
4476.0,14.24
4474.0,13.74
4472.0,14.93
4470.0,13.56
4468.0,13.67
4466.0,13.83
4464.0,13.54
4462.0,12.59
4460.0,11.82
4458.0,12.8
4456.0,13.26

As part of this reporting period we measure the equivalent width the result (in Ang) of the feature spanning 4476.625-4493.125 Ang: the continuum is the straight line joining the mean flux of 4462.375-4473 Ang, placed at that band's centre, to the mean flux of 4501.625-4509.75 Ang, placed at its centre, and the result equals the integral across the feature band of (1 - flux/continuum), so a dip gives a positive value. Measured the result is 1.0 Ang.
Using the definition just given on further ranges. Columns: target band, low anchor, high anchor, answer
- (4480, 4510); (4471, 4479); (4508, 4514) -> 2.0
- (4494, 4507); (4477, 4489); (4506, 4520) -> 0.6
